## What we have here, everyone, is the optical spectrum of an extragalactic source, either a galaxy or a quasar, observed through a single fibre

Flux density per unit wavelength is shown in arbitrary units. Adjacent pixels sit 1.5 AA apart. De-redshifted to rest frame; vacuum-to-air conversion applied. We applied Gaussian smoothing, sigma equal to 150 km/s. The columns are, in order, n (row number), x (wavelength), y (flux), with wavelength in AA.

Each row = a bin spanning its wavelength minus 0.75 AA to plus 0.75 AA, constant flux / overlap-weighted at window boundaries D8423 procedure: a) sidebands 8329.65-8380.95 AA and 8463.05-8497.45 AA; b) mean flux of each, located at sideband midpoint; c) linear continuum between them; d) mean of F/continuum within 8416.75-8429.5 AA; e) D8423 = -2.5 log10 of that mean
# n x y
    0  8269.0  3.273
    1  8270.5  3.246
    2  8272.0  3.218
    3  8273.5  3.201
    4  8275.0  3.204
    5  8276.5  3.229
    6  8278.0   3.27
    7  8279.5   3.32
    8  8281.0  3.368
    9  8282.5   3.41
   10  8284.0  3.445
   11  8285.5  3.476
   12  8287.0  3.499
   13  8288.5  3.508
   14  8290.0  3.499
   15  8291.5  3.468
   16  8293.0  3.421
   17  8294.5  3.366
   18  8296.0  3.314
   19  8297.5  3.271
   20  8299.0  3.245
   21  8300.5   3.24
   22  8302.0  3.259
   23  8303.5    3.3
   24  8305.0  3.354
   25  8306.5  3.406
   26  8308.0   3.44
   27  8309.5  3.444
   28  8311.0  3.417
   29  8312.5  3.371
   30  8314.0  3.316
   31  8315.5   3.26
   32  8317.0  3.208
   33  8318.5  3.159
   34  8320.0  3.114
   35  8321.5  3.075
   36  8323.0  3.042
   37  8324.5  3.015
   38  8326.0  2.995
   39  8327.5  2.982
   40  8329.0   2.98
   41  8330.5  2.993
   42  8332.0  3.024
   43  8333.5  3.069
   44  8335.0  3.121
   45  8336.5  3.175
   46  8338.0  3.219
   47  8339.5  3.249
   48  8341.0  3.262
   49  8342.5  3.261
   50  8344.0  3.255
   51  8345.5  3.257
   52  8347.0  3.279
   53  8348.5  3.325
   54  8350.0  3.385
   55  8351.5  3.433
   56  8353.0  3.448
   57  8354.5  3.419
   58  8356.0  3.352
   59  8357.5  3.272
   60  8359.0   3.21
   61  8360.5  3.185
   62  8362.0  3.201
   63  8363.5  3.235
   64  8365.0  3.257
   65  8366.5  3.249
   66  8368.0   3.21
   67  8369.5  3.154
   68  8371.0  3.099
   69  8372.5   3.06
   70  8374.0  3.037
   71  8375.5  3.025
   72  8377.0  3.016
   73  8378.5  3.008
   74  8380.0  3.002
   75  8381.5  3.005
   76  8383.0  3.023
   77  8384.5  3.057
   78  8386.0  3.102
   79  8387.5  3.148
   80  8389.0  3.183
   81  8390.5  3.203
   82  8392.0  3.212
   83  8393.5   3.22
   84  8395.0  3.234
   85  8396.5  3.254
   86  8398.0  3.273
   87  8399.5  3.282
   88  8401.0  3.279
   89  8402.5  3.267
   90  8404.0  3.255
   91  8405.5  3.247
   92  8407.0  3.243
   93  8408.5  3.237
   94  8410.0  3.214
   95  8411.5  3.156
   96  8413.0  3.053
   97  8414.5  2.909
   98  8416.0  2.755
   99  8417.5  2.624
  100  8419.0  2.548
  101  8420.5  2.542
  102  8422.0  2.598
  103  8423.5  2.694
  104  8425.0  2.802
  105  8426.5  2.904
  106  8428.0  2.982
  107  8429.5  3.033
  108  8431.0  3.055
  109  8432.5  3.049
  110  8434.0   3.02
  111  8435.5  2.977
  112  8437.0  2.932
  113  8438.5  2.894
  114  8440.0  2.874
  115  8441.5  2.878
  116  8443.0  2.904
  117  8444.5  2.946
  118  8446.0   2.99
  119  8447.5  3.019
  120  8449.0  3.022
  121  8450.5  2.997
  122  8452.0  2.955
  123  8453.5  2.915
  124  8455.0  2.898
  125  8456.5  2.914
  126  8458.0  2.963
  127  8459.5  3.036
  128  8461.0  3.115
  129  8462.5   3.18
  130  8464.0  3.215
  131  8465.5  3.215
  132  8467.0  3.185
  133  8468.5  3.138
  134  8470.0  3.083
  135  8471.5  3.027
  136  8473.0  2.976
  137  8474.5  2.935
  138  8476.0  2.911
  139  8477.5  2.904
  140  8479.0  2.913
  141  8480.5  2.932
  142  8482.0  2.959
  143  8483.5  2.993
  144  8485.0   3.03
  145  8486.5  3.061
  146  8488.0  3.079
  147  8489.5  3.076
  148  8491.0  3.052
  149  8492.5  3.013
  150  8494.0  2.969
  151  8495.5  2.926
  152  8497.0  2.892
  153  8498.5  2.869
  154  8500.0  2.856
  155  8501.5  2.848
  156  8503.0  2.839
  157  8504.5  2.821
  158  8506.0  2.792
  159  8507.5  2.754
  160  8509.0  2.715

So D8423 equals 0.139 mag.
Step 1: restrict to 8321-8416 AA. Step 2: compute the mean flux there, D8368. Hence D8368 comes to 3.17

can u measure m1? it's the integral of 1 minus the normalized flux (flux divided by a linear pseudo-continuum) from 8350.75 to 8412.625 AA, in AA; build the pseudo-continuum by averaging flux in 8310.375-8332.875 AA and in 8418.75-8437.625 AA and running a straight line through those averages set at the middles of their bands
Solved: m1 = -4.45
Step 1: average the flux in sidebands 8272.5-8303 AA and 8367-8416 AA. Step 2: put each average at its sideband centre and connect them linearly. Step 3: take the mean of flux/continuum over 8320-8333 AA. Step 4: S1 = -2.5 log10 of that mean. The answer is 0.09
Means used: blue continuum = 3.35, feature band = 3.02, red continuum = 3.14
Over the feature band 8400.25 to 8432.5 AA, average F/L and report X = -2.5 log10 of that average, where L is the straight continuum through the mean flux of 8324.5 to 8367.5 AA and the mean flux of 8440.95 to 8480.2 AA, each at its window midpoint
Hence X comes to 0.041 mag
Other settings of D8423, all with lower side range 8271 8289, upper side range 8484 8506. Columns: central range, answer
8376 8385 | 0.05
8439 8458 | 0.03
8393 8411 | -0.04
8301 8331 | 0.02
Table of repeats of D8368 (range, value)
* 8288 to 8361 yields 3.26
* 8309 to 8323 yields 3.25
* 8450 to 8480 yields 3.02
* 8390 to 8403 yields 3.25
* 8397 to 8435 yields 3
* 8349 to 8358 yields 3.39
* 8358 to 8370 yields 3.22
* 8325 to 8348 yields 3.14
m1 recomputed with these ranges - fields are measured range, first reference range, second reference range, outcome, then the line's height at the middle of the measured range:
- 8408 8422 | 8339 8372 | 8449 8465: 1.1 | 3.13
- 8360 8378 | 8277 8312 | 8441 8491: 0.4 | 3.22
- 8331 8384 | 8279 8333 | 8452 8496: 0.1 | 3.2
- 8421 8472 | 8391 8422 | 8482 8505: 0.7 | 3.02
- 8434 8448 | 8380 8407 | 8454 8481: 0.7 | 3.09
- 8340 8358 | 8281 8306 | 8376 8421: -0.6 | 3.23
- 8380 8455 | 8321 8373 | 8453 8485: 1.8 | 3.09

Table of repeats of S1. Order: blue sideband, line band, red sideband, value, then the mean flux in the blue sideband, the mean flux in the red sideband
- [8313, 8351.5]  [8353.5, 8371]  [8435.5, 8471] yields -0.04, 3.17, 3.01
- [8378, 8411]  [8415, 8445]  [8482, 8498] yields 0.10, 3.18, 3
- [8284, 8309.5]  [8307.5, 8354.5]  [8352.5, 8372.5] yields 0.03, 3.38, 3.24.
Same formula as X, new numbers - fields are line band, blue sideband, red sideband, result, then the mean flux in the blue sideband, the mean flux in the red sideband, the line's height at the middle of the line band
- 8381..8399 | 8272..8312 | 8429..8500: 0.00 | 3.36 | 3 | 3.15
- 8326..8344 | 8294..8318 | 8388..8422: 0.05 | 3.32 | 3.09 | 3.25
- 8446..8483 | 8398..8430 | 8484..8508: -0.02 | 2.99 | 2.93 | 2.95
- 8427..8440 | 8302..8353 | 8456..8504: 0.03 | 3.22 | 3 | 3.07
